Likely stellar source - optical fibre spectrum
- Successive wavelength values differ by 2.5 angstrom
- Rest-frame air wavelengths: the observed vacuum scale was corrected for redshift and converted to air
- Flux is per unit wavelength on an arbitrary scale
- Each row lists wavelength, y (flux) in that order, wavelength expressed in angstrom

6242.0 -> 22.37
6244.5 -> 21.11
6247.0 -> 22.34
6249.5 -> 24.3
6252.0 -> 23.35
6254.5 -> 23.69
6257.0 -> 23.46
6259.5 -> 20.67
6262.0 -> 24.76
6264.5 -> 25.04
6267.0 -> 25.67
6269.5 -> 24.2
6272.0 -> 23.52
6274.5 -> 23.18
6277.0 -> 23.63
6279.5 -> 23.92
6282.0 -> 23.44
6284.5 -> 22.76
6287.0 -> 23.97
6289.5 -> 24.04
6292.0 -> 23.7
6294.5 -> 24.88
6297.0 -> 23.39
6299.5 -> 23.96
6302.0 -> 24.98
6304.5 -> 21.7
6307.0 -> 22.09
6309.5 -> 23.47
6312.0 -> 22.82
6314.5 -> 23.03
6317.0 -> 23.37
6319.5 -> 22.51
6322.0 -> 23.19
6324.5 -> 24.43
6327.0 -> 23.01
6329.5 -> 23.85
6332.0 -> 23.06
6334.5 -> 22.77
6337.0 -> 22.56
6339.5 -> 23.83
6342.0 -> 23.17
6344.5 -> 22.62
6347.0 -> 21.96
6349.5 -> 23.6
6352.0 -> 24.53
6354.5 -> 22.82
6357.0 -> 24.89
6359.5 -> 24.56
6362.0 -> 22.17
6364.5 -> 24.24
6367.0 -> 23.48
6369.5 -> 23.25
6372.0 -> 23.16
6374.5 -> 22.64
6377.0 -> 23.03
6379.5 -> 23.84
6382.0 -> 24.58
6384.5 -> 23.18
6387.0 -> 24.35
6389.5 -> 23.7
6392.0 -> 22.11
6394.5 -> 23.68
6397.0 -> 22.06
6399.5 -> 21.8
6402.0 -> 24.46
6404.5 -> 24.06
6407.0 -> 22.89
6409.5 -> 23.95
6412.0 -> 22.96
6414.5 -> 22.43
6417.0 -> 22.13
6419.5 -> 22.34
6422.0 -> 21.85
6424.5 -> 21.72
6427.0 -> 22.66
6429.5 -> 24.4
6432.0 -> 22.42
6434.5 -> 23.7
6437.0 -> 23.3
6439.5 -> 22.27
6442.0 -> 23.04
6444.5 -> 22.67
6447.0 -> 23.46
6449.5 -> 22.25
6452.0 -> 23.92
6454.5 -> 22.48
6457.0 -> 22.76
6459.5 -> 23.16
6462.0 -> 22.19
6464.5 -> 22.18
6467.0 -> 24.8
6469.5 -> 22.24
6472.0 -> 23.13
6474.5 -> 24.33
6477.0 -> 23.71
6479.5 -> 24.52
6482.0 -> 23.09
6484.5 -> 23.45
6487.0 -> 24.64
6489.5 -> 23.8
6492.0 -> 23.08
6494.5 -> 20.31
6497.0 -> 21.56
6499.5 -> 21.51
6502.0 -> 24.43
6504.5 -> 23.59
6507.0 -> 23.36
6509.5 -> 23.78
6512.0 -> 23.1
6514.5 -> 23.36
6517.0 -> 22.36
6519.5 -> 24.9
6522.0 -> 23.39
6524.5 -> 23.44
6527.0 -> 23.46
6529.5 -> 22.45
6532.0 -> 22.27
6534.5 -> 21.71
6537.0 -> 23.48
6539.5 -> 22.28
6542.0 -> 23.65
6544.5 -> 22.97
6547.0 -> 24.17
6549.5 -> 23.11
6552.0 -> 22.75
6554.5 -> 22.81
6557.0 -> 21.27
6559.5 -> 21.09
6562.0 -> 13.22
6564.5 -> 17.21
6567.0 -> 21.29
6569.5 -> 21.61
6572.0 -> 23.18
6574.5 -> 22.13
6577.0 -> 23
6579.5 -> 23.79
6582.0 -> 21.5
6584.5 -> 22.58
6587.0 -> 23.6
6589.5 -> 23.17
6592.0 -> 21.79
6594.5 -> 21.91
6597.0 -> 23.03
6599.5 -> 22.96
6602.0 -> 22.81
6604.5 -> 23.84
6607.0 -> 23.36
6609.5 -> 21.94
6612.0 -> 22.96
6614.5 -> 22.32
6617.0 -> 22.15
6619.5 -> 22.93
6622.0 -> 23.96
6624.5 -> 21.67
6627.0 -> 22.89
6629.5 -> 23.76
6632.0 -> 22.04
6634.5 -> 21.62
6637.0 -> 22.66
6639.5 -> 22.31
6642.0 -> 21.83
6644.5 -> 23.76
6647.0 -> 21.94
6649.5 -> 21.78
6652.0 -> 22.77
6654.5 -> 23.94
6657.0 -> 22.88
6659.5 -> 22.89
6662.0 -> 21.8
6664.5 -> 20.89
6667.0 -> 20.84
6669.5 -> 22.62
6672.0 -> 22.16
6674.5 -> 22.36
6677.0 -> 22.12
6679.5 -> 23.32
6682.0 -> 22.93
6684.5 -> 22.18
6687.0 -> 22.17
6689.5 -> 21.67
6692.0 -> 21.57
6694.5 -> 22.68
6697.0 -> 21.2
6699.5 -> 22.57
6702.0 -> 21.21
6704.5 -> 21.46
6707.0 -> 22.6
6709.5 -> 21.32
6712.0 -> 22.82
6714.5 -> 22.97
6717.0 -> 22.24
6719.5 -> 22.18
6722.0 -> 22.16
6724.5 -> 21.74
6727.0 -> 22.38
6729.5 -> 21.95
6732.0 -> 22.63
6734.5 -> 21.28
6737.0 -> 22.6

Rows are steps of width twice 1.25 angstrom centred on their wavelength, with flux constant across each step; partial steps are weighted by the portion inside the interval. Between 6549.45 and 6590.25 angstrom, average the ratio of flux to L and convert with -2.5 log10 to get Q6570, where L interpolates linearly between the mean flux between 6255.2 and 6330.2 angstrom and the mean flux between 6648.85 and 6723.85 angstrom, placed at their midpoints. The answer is 0.052 mag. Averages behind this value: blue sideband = 23.6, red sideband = 22.2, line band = 21.5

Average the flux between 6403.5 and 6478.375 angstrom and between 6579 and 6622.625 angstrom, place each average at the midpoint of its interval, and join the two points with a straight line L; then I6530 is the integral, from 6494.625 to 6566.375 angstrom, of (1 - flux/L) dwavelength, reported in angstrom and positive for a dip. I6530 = 1.7 angstrom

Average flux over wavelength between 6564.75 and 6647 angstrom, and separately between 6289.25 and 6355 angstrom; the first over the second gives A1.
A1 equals 1.0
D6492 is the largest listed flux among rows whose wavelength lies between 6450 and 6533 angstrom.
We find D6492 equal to 24.9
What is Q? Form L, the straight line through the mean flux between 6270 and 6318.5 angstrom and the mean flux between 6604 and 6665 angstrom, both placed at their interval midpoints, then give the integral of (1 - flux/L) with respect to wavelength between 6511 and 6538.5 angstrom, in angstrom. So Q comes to -0.2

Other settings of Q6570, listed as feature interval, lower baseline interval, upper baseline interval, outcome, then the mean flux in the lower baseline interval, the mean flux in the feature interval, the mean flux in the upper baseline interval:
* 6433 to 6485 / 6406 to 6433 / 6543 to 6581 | -0.04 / 22.7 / 23.2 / 21.6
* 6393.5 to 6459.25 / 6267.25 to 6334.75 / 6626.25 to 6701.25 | 0.01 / 23.5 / 22.9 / 22.3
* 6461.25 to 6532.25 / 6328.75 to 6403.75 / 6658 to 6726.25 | -0.02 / 23.3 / 23.2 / 22.1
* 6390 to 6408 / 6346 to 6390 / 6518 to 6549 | 0.02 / 23.6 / 23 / 23.2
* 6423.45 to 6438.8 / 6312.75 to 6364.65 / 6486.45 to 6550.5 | 0.01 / 23.3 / 23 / 23.1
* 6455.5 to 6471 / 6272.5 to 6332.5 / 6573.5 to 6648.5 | 0.01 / 23.4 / 22.9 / 22.7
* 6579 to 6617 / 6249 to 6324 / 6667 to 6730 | -0.01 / 23.6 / 22.7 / 22.2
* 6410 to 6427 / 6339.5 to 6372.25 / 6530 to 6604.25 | 0.03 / 23.4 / 22.3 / 22.1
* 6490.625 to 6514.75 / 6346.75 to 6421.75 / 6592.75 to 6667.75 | 0.01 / 23.3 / 22.8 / 22.6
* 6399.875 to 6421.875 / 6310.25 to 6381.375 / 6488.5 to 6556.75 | 0.01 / 23.3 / 23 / 23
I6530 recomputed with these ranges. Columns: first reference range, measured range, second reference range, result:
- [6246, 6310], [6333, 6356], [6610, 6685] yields 0.30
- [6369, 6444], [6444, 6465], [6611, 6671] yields 0.12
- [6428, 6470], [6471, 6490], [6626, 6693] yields -0.76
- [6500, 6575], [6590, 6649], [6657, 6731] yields -1.00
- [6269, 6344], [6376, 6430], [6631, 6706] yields 0.00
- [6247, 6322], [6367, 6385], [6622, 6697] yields -0.11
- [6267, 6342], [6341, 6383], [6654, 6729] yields -0.31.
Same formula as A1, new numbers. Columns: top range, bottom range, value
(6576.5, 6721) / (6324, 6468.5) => 0.97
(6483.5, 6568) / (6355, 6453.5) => 0.97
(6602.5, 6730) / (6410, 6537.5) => 0.97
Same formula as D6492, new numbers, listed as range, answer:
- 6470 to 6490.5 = 24.64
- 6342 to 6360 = 24.89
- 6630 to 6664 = 23.94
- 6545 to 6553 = 24.17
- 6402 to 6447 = 24.46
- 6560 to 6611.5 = 23.84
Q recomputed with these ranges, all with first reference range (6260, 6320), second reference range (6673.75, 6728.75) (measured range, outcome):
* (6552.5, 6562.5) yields 1.05 angstrom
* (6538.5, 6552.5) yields -0.29 angstrom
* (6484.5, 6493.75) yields -0.27 angstrom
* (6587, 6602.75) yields -0.09 angstrom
